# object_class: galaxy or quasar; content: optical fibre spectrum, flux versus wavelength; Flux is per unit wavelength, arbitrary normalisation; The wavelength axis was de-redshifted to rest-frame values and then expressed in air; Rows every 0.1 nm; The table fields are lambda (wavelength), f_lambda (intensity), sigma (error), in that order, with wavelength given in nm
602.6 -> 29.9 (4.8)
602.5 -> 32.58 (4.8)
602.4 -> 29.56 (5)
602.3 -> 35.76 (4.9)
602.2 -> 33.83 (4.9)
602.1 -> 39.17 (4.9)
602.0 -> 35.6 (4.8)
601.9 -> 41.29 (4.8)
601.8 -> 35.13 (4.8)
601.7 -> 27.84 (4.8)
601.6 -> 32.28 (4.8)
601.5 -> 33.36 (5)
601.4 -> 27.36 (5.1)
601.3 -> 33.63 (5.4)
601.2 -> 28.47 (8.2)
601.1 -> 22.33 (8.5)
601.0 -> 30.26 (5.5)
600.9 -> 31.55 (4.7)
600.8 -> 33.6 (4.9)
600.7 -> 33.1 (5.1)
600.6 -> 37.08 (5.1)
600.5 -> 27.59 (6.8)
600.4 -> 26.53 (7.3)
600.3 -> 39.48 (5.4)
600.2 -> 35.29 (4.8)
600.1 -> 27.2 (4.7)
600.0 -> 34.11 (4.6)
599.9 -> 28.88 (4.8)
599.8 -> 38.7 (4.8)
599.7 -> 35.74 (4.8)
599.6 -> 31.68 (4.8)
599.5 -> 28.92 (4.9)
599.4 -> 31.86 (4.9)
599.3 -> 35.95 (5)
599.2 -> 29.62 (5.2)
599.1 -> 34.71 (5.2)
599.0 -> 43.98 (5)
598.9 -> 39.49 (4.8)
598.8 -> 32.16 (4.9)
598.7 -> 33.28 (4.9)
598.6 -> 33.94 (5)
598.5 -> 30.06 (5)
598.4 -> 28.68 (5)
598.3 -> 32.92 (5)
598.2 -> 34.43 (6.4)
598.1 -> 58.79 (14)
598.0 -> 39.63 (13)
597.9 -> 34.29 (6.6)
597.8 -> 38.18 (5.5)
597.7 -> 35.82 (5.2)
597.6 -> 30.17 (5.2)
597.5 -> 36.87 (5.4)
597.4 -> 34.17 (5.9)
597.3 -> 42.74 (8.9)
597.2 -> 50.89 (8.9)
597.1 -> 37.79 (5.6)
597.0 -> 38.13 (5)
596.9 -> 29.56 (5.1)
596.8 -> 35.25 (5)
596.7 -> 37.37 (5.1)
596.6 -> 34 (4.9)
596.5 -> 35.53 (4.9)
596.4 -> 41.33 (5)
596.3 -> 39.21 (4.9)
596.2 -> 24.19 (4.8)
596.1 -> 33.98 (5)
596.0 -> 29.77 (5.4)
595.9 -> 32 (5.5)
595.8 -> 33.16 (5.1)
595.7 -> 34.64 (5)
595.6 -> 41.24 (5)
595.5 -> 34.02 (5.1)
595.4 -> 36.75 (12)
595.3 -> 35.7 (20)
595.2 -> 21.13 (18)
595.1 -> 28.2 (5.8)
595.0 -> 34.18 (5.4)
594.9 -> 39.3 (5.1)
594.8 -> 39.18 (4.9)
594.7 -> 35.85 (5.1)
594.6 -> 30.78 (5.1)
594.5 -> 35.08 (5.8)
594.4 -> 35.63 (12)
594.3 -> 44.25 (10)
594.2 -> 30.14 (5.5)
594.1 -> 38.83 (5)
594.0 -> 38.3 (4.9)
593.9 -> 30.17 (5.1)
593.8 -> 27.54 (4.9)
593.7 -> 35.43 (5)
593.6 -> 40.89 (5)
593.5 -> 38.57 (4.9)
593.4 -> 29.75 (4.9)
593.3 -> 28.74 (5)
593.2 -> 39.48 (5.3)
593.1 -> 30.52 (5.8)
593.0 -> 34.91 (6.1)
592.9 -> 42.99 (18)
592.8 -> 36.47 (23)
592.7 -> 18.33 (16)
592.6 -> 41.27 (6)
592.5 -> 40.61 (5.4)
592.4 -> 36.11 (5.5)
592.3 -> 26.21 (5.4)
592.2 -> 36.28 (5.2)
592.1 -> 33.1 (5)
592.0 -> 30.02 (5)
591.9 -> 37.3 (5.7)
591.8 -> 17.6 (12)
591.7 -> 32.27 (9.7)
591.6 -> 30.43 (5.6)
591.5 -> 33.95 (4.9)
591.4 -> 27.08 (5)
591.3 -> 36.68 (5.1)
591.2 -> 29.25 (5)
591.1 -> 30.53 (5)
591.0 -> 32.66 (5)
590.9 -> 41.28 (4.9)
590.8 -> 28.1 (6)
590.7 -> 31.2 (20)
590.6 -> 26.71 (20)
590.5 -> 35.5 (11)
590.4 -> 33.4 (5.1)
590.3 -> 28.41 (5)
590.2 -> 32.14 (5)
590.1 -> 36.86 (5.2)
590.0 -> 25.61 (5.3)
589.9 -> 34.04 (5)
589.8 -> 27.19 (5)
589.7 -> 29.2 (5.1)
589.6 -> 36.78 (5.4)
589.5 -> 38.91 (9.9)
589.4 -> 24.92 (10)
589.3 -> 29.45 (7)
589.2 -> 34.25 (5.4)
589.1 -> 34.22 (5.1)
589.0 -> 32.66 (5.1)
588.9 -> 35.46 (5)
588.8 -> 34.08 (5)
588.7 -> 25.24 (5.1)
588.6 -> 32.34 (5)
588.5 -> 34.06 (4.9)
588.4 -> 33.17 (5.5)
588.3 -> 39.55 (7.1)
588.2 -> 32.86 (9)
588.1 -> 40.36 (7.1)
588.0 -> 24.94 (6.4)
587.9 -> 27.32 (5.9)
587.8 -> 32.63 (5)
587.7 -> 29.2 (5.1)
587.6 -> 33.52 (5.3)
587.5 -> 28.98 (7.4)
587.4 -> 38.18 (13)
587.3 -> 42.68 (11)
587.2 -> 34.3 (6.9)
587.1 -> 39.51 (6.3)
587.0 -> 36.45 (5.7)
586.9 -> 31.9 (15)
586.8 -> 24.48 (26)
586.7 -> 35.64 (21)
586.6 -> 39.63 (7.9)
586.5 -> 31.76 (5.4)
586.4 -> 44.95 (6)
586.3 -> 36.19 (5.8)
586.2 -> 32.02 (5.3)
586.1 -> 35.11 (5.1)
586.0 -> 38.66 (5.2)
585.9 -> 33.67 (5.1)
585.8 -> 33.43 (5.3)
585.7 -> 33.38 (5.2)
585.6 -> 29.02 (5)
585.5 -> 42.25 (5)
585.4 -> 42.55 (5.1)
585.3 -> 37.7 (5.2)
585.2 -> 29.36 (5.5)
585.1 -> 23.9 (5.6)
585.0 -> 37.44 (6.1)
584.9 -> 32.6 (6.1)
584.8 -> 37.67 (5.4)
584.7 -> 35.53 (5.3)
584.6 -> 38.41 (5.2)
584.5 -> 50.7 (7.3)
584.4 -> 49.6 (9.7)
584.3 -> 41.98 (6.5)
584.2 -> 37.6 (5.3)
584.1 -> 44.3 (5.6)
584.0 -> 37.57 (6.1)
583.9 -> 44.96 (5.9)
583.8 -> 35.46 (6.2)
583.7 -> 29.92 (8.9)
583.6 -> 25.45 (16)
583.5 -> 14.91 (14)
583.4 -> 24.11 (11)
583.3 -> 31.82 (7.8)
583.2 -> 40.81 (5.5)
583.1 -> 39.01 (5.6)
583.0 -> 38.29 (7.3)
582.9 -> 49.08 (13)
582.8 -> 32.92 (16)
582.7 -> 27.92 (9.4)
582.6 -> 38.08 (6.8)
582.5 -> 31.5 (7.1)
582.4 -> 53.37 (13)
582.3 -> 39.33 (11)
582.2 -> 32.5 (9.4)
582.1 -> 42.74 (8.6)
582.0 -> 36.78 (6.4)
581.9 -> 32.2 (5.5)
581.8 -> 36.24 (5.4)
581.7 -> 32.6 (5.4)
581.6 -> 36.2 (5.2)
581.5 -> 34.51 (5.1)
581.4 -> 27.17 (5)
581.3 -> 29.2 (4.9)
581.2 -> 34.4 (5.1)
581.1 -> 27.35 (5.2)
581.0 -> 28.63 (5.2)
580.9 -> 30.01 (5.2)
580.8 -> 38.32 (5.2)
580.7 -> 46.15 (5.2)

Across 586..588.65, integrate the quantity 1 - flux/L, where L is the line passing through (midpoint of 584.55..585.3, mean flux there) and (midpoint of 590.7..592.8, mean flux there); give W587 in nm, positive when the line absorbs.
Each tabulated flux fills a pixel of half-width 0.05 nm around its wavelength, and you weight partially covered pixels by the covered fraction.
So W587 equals -0.09 nm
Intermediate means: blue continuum 33.8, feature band 34.4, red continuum 32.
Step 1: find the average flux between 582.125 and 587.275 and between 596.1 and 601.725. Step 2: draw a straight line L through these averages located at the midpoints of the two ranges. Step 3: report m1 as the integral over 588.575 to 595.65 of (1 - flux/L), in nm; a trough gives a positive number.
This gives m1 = 0.41 nm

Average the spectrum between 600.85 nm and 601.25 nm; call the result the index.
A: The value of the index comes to 28.2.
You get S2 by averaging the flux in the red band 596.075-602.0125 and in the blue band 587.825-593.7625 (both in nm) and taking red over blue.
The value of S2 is 1.05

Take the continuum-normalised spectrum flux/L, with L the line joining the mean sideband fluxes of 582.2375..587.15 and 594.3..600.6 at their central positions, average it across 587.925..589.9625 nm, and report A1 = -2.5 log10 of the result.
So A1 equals 0.10 mag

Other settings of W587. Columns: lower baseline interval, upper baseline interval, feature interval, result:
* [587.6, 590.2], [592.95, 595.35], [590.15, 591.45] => 0.05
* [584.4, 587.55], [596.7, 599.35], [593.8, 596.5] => 0.15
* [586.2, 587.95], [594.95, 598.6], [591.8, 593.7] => 0.05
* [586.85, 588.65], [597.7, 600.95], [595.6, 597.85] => -0.10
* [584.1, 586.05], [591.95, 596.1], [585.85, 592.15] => 0.55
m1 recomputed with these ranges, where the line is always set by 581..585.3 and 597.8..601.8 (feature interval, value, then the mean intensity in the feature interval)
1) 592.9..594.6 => -0.04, 35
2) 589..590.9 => 0.16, 31.8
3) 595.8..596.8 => -0.01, 34.2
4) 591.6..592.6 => 0.05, 32.5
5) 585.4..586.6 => -0.03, 36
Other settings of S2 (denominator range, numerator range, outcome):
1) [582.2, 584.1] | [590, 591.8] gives 0.89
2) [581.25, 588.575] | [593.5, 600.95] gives 0.99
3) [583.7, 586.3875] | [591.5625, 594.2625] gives 0.90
